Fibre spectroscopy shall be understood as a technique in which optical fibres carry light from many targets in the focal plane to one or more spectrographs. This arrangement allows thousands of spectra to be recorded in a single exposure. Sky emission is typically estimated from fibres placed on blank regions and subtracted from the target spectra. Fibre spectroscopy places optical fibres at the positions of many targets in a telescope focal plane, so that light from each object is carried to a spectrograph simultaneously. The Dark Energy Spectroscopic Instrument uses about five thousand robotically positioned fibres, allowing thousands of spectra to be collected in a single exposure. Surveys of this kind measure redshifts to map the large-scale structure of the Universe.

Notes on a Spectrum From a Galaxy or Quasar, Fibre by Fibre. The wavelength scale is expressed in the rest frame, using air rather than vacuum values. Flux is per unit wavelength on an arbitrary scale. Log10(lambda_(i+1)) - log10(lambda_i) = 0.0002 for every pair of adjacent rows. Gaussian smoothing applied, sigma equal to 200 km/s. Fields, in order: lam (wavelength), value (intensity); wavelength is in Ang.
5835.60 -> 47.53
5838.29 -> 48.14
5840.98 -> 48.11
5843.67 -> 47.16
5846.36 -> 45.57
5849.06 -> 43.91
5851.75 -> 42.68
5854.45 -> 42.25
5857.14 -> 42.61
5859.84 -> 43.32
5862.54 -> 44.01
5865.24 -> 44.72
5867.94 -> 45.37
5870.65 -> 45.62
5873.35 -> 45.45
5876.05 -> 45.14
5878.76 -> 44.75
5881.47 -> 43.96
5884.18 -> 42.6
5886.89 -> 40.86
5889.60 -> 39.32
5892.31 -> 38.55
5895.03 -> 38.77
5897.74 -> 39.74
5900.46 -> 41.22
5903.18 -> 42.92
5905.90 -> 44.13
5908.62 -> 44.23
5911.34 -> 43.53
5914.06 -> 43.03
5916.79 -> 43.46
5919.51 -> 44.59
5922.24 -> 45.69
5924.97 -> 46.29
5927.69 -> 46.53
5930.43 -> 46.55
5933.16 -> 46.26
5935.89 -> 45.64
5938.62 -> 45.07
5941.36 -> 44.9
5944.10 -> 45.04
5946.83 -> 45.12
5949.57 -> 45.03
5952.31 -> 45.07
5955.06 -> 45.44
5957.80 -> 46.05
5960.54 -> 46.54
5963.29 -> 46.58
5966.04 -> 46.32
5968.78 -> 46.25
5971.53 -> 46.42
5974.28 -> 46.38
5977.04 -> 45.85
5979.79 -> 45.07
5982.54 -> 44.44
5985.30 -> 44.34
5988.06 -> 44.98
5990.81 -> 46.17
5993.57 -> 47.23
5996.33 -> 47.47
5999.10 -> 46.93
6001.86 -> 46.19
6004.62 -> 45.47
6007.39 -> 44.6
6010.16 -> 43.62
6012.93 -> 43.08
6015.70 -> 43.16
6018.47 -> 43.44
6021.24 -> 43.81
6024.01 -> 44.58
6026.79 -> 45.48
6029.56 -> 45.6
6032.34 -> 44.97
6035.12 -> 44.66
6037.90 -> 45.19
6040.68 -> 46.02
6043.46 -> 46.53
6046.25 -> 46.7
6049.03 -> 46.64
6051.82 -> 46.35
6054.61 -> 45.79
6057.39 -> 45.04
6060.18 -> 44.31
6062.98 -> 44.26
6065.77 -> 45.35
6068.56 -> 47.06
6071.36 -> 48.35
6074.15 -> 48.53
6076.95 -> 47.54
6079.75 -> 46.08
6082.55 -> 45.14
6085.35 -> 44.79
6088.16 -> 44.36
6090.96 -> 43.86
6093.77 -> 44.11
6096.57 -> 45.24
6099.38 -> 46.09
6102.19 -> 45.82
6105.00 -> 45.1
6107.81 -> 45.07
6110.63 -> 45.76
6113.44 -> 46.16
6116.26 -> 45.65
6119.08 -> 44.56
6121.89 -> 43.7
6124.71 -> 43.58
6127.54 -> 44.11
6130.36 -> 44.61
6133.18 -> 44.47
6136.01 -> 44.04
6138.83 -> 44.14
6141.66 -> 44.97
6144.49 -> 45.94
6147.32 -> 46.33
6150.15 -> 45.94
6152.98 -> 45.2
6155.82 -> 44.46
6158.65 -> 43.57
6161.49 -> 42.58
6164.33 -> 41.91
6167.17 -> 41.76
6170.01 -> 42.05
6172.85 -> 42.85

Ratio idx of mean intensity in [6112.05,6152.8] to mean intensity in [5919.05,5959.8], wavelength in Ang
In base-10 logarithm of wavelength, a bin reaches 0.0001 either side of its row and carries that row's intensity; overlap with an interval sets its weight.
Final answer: 0.98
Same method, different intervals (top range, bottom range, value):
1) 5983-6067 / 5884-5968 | 1.03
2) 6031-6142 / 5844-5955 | 1.03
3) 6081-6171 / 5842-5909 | 1.03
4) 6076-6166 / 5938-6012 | 0.98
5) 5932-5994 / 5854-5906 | 1.07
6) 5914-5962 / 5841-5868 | 1.03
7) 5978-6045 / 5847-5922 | 1.05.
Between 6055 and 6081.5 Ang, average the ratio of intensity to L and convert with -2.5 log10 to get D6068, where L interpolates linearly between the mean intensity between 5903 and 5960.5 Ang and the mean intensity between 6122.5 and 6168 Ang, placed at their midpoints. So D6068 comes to -0.04 mag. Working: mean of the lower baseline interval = 45.1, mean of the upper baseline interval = 44.2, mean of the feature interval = 46.3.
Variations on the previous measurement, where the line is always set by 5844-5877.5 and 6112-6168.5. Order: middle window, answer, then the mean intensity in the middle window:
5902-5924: 0.01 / 44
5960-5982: -0.04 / 46.1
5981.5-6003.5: -0.04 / 46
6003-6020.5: 0.01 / 43.9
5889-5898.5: 0.14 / 39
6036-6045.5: -0.04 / 45.9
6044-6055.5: -0.05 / 46.4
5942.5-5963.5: -0.03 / 45.5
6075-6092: -0.03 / 45.4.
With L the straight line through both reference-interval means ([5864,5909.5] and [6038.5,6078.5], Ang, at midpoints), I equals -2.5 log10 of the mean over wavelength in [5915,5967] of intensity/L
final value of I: -0.04 mag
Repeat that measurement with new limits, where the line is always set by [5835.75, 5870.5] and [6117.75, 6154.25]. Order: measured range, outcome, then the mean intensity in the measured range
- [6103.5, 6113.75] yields -0.02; 45.5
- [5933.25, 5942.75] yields -0.01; 45.3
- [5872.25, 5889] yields 0.03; 43.6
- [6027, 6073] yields -0.02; 45.8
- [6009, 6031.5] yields 0.02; 44.1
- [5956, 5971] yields -0.04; 46.3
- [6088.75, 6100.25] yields 0.00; 44.8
